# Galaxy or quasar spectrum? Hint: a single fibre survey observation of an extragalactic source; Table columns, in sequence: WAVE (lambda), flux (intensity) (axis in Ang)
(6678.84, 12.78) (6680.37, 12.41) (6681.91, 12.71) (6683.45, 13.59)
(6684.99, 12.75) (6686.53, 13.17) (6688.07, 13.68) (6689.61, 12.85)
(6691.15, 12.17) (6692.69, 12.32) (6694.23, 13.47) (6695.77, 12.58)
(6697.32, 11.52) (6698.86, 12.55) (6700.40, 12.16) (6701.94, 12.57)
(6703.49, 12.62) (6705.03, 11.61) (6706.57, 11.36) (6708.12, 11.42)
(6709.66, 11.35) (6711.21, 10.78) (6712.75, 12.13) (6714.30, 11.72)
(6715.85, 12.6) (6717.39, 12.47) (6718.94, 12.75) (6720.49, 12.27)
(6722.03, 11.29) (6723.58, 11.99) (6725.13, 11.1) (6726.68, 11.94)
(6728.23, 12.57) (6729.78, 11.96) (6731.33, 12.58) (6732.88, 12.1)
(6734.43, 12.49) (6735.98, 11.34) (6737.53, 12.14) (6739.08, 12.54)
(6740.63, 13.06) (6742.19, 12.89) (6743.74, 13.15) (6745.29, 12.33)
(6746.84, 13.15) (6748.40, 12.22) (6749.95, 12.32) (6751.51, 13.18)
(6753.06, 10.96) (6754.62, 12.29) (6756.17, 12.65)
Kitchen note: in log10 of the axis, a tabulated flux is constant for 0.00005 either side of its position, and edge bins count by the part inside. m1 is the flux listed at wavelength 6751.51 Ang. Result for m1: 13.18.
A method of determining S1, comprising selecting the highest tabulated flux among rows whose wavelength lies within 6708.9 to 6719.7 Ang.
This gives 12.75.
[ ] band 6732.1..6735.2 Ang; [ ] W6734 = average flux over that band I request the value 12.3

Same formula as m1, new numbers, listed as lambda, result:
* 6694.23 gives 13.47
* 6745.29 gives 12.33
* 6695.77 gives 12.58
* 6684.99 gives 12.75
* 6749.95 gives 12.32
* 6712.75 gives 12.13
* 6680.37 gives 12.41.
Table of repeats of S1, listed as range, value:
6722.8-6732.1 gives 12.58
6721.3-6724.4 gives 11.99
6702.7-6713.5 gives 12.62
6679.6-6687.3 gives 13.59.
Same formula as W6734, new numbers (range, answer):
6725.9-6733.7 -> 12.2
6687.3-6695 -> 12.9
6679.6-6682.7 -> 12.6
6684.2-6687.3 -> 13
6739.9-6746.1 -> 12.9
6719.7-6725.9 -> 11.7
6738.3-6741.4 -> 12.8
